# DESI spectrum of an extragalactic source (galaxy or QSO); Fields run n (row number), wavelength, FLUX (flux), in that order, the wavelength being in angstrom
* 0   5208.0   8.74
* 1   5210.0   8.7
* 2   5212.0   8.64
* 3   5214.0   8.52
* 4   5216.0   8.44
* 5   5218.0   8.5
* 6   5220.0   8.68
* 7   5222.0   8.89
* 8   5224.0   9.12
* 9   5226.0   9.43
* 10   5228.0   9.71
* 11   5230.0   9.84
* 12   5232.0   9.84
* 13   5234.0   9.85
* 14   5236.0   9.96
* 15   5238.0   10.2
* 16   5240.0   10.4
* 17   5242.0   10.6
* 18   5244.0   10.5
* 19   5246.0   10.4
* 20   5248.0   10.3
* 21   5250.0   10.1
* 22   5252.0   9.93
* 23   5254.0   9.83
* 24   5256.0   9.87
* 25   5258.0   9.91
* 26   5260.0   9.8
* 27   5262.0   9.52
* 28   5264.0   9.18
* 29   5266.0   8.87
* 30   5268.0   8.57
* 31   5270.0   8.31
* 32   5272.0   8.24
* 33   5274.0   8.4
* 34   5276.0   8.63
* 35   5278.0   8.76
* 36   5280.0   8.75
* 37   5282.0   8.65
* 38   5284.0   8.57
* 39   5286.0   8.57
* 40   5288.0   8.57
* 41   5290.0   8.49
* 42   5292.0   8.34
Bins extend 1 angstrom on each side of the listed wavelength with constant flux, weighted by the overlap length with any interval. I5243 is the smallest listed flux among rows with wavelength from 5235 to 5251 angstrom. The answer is 9.96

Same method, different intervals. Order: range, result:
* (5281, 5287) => 8.57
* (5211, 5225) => 8.44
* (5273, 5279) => 8.4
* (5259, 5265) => 9.18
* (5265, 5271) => 8.31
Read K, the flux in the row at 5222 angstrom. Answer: 8.89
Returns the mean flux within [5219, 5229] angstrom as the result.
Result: 9.17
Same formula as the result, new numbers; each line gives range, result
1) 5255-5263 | 9.78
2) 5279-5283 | 8.7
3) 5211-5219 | 8.52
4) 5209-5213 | 8.67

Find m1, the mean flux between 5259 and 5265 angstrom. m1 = 9.5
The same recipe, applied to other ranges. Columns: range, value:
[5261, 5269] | 9.04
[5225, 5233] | 9.71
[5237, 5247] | 10.4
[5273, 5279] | 8.6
